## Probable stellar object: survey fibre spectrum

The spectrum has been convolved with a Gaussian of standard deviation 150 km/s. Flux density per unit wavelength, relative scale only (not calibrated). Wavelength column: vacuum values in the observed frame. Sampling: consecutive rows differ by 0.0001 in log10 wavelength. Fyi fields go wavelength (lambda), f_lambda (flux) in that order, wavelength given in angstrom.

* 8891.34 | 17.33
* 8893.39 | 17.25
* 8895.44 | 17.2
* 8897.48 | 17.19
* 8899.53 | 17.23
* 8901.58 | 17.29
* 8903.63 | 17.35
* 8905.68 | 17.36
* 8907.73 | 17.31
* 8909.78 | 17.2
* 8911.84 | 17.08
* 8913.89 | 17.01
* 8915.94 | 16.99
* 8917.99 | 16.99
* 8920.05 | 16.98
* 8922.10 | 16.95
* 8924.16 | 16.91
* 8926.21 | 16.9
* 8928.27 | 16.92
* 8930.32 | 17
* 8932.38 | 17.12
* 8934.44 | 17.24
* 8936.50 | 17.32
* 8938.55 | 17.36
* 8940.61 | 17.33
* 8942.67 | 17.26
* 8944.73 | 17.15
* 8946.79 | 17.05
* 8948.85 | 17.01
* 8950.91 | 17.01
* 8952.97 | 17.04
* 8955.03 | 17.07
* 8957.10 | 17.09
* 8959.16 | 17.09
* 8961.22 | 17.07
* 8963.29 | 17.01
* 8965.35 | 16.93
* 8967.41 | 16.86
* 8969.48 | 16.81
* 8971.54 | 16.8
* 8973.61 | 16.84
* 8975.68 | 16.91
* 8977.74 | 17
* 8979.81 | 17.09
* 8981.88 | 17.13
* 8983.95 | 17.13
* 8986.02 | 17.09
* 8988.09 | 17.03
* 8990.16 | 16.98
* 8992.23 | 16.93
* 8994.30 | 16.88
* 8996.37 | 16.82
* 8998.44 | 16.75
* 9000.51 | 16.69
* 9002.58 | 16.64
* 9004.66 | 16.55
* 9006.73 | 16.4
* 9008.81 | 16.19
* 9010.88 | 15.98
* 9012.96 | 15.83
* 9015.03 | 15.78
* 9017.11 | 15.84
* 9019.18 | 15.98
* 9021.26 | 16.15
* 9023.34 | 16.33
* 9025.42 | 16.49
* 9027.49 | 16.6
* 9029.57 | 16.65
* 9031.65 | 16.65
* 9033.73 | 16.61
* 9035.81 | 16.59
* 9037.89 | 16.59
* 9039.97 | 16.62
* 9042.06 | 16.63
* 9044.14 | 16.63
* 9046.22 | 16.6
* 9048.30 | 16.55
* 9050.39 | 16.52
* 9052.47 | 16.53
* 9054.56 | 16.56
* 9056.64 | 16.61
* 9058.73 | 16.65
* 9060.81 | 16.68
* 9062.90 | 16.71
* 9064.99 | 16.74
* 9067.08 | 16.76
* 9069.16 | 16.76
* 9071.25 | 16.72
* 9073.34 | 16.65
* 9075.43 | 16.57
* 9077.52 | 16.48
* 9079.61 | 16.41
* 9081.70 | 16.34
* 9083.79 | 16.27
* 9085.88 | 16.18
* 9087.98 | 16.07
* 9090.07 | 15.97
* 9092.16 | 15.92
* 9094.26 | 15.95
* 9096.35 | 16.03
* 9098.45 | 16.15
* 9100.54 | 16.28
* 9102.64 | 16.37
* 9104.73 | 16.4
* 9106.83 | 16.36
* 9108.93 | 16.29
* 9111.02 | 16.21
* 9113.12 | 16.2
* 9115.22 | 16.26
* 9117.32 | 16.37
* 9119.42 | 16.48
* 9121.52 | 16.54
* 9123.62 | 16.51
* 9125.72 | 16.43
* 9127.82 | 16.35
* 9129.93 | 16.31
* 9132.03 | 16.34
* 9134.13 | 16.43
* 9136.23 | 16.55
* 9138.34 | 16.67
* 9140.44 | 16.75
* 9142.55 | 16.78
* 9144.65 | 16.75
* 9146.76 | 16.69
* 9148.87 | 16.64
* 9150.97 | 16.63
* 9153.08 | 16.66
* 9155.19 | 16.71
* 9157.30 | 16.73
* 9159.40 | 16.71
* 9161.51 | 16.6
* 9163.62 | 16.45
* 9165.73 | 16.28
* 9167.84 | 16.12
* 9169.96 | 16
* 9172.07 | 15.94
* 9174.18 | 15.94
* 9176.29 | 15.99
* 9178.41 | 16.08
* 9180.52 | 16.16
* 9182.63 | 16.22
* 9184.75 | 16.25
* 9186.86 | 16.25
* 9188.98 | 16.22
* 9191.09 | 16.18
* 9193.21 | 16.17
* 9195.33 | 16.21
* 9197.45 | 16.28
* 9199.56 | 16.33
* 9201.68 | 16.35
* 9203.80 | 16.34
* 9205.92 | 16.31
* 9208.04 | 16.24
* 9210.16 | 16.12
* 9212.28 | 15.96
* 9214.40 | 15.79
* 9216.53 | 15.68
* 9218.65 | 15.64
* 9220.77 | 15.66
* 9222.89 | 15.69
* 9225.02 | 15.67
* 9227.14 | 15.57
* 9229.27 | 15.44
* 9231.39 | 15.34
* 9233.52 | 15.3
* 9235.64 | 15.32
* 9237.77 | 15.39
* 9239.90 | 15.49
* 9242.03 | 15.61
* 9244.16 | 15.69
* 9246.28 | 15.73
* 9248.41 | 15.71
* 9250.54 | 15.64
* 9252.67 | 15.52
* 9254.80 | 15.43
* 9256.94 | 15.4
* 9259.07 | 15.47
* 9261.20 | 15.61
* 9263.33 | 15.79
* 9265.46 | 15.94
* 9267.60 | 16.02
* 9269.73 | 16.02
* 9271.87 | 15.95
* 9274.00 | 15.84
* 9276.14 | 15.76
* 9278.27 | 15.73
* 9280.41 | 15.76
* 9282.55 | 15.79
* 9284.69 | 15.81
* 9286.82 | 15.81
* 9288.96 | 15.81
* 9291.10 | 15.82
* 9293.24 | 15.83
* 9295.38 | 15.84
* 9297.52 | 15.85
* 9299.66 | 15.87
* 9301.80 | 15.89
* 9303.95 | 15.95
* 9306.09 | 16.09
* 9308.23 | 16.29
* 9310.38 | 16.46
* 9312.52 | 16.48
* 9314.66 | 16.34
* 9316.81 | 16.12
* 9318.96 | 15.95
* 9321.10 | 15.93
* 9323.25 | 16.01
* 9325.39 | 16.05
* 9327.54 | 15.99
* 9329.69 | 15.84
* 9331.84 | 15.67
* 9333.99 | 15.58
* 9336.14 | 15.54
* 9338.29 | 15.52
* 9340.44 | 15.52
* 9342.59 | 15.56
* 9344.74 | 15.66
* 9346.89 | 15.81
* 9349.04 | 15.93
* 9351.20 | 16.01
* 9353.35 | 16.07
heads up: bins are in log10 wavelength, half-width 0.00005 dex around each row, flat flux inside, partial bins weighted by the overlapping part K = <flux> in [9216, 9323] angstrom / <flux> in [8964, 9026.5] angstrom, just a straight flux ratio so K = 0.9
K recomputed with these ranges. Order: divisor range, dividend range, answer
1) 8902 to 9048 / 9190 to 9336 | 0.94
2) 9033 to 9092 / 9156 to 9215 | 0.98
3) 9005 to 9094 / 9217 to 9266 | 0.95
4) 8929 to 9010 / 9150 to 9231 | 0.95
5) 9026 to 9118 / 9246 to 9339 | 0.96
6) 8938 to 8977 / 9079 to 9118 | 0.95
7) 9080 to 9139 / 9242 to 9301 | 0.97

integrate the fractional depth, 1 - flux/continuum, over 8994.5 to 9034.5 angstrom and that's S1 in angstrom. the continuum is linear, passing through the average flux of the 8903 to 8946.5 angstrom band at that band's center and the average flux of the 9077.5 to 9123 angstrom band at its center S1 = 0.7 angstrom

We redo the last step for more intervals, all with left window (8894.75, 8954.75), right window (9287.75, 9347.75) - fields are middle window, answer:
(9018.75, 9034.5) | 0.3 angstrom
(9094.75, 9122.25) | 0.4 angstrom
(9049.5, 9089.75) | 0.4 angstrom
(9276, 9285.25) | 0.1 angstrom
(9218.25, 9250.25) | 1.2 angstrom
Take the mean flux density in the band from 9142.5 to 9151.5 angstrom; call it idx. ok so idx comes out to 16.7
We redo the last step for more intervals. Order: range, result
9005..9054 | 16.4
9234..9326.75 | 15.8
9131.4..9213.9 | 16.4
